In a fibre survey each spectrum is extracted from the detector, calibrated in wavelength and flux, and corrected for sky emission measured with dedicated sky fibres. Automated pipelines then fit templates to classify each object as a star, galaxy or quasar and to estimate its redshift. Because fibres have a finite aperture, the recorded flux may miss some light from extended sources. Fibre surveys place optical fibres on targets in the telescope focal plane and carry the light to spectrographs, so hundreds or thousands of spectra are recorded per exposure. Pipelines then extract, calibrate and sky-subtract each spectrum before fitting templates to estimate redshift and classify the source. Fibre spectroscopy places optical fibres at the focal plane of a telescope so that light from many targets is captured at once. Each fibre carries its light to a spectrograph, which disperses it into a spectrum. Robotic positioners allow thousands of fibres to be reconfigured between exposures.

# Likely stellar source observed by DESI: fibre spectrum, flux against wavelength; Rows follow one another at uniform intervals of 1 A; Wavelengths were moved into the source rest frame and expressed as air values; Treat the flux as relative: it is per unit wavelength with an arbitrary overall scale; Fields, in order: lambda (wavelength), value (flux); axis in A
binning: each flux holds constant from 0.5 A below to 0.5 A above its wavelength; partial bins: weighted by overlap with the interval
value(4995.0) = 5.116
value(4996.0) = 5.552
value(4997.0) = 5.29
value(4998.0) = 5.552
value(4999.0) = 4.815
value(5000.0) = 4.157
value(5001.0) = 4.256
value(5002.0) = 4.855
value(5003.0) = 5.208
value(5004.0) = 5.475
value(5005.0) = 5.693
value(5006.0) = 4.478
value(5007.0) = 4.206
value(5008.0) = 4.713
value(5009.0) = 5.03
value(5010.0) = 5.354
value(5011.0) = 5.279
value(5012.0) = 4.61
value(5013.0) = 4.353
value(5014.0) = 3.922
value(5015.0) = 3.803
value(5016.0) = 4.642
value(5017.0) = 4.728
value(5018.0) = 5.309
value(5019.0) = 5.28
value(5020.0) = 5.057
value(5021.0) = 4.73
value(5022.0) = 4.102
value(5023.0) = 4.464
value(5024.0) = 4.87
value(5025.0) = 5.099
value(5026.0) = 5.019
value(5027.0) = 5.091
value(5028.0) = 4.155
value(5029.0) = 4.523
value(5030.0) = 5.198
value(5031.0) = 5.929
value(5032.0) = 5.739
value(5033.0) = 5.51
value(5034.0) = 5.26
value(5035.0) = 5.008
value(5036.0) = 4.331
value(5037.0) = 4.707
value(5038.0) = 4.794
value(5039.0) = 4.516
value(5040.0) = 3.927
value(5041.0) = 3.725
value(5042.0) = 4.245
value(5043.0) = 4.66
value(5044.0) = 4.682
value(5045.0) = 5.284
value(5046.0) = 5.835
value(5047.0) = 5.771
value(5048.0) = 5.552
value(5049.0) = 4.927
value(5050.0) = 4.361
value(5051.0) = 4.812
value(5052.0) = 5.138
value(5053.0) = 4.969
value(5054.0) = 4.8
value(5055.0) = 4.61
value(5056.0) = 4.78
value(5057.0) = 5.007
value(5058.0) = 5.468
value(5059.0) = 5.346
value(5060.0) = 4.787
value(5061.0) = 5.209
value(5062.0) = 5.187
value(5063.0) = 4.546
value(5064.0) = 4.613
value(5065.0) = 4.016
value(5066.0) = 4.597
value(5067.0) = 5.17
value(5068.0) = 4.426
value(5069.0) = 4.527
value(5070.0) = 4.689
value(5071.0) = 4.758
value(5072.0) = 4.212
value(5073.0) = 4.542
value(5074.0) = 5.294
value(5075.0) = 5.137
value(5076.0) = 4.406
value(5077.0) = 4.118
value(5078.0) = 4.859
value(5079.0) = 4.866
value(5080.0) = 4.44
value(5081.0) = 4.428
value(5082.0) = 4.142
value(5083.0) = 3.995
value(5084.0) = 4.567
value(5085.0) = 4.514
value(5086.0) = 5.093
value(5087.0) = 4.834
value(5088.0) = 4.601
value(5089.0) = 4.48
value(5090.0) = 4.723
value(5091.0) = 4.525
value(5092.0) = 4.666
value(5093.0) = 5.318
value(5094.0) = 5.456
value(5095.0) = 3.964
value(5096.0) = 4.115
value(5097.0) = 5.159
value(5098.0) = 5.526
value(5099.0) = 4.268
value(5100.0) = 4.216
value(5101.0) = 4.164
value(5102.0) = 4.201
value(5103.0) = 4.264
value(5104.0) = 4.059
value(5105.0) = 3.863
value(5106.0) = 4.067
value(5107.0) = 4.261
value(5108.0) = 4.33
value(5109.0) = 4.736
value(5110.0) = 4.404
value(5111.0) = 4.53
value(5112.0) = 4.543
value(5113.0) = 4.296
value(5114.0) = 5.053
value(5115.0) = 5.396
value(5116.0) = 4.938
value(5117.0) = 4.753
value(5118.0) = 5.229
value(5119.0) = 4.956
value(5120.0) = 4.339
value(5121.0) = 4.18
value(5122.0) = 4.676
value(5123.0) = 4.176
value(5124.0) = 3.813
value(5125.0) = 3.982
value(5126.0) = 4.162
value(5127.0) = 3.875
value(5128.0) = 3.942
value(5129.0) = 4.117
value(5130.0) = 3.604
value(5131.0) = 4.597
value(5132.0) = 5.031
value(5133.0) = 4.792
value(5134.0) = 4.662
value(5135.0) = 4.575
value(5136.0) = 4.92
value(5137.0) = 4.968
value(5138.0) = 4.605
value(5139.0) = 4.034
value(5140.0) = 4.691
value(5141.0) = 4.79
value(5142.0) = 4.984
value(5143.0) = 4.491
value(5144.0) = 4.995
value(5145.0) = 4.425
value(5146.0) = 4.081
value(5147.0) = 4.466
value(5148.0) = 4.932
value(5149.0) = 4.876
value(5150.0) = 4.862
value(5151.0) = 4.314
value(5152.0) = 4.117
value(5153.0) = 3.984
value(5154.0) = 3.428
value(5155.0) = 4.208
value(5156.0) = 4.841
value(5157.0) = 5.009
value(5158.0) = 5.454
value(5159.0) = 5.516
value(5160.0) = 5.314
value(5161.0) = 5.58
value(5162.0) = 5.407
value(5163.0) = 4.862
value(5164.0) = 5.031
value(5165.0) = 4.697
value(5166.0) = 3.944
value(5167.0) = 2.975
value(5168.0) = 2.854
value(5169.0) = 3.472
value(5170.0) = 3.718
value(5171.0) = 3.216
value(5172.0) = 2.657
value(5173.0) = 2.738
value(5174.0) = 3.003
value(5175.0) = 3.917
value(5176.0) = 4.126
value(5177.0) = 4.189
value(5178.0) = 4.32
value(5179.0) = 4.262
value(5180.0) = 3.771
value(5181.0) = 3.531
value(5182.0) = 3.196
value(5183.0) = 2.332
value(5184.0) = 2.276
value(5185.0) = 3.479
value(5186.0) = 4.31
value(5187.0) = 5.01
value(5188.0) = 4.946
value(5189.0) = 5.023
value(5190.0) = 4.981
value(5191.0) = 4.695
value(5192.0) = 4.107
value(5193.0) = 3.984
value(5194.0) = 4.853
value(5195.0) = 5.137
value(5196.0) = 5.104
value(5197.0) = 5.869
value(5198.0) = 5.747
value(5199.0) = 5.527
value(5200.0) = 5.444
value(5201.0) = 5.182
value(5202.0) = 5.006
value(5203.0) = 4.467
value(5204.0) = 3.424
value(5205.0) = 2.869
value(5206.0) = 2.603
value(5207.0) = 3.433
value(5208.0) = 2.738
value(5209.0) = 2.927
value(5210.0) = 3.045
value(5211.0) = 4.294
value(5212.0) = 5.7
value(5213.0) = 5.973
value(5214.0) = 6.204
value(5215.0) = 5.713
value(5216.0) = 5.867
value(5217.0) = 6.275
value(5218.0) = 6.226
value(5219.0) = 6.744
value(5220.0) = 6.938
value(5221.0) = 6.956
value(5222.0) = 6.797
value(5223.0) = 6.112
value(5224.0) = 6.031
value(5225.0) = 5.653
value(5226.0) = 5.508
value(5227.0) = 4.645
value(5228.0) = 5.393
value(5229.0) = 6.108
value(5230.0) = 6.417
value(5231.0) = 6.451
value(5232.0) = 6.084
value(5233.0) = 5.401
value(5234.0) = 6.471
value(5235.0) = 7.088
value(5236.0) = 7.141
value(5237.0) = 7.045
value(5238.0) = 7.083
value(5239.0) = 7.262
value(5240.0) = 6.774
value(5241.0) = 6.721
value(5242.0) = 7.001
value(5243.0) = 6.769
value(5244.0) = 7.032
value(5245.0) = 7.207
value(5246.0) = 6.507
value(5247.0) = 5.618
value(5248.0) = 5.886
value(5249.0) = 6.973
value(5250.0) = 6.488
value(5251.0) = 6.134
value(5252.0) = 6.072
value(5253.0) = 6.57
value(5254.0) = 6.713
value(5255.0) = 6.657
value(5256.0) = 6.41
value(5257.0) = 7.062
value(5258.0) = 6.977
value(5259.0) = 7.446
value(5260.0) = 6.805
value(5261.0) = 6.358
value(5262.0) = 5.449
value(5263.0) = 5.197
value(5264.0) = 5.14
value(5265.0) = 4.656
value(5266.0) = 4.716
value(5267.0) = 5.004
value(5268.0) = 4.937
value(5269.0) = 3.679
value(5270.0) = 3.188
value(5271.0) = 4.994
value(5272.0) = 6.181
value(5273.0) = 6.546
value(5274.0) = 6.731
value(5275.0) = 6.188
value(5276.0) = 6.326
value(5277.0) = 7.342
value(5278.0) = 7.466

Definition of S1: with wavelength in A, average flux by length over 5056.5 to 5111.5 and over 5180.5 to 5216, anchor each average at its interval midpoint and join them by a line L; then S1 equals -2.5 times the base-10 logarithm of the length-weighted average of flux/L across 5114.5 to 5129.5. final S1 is 0.03 mag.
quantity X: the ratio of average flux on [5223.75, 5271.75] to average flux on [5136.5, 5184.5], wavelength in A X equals 1.45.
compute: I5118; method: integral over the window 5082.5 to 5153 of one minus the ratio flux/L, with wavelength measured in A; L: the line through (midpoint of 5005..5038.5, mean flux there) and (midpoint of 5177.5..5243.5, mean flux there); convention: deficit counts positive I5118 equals 7.1 A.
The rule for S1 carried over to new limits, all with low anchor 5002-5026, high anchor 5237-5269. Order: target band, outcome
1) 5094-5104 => 0.19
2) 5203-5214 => 0.48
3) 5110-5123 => 0.16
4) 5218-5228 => 0.00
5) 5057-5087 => 0.10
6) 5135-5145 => 0.19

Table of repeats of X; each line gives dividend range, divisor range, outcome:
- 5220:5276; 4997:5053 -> 1.27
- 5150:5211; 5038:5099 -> 0.88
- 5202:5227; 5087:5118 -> 1.11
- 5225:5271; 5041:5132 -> 1.32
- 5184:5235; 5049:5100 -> 1.09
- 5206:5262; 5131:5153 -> 1.32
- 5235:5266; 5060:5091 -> 1.40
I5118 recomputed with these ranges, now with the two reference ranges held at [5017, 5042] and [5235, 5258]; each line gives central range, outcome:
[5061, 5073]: 1.2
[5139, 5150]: 2.2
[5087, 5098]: 1.3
